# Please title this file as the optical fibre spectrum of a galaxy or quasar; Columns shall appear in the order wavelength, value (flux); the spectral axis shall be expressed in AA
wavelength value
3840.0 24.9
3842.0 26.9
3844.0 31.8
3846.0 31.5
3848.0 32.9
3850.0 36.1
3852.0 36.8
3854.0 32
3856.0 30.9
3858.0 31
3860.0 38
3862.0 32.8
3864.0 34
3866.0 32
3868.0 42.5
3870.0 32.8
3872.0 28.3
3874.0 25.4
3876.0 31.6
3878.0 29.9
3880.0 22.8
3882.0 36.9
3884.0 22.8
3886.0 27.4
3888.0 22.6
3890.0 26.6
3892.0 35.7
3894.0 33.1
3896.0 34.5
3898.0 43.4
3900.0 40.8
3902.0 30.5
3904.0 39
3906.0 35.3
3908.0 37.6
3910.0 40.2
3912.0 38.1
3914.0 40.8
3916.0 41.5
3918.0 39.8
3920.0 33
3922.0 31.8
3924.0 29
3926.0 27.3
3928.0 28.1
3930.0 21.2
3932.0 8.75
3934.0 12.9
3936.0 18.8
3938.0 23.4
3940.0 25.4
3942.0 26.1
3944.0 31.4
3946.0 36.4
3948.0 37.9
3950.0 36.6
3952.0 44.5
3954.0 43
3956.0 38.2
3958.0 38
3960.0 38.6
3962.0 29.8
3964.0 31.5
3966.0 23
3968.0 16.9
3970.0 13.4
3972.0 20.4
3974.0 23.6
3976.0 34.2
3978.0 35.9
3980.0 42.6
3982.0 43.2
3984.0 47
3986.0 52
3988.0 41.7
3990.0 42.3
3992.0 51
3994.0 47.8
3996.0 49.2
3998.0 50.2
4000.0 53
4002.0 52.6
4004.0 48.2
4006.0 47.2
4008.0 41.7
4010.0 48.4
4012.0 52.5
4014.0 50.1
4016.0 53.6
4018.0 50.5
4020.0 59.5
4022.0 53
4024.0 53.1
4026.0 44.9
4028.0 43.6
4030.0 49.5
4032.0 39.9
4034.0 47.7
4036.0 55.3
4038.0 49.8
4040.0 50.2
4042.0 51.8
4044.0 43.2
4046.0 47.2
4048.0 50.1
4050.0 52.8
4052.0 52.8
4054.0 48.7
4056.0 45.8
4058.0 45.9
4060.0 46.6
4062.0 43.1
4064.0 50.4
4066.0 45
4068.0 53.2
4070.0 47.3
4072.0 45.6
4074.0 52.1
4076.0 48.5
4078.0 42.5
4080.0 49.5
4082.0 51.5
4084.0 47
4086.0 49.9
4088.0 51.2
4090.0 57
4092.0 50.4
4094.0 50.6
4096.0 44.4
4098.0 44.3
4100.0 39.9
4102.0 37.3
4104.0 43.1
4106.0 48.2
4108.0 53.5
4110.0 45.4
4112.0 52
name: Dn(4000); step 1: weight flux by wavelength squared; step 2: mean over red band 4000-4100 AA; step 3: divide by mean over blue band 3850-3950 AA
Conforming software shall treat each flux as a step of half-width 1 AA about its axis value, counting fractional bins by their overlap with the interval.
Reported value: 1.68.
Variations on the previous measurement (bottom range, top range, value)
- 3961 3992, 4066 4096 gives 1.54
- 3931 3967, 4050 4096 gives 1.72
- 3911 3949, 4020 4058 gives 1.79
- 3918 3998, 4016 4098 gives 1.56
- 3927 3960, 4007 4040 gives 1.74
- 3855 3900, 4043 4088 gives 1.67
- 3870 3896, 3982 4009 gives 1.75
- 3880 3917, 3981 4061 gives 1.51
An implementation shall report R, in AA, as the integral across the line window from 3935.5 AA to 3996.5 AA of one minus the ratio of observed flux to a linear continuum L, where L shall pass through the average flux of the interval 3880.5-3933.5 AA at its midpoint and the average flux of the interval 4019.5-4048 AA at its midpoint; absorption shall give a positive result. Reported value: 8.0 AA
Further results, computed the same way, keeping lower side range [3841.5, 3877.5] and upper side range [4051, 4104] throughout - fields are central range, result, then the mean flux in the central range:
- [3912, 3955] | 8.2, 30.5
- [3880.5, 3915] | 1.1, 34.3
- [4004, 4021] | -2.8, 50.3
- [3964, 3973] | 4.5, 19.9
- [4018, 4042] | -3.0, 49.8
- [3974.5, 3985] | 0.3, 39.8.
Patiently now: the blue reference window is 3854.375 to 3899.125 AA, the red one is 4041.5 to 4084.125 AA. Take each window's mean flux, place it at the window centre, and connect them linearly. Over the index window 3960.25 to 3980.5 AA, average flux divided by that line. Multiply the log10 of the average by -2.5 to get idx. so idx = 0.420 mag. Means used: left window 31.6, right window 48.2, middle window 27.2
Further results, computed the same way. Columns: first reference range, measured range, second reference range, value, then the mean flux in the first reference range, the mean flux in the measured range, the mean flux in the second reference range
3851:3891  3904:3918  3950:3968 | -0.19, 30.9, 39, 34.8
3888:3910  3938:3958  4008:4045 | 0.17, 35.3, 35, 49.6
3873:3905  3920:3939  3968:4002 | 0.46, 31.4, 22.9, 40.1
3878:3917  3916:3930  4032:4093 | 0.15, 34.1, 31.5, 48.9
